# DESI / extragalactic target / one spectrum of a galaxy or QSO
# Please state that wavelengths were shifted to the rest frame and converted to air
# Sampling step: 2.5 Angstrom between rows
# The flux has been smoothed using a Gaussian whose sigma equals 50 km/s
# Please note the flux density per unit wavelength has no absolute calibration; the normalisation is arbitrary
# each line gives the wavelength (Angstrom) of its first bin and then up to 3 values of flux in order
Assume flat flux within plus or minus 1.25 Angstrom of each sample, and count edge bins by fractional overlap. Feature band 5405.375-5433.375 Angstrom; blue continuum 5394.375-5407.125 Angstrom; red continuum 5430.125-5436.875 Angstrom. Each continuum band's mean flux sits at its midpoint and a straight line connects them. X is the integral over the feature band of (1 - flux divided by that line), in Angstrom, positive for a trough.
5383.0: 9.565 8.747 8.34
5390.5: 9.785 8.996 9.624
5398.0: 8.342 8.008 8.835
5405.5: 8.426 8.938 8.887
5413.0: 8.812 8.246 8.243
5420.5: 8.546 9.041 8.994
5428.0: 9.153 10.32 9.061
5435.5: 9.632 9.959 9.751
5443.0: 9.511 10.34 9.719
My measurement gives 0.86 Angstrom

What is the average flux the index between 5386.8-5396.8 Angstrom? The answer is 9.19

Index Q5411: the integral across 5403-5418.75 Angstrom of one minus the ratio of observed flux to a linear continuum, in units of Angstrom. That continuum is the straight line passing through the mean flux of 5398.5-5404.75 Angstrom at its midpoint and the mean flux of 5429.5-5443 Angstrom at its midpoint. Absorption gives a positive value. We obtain 0.2 Angstrom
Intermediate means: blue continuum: 8.41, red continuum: 9.71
